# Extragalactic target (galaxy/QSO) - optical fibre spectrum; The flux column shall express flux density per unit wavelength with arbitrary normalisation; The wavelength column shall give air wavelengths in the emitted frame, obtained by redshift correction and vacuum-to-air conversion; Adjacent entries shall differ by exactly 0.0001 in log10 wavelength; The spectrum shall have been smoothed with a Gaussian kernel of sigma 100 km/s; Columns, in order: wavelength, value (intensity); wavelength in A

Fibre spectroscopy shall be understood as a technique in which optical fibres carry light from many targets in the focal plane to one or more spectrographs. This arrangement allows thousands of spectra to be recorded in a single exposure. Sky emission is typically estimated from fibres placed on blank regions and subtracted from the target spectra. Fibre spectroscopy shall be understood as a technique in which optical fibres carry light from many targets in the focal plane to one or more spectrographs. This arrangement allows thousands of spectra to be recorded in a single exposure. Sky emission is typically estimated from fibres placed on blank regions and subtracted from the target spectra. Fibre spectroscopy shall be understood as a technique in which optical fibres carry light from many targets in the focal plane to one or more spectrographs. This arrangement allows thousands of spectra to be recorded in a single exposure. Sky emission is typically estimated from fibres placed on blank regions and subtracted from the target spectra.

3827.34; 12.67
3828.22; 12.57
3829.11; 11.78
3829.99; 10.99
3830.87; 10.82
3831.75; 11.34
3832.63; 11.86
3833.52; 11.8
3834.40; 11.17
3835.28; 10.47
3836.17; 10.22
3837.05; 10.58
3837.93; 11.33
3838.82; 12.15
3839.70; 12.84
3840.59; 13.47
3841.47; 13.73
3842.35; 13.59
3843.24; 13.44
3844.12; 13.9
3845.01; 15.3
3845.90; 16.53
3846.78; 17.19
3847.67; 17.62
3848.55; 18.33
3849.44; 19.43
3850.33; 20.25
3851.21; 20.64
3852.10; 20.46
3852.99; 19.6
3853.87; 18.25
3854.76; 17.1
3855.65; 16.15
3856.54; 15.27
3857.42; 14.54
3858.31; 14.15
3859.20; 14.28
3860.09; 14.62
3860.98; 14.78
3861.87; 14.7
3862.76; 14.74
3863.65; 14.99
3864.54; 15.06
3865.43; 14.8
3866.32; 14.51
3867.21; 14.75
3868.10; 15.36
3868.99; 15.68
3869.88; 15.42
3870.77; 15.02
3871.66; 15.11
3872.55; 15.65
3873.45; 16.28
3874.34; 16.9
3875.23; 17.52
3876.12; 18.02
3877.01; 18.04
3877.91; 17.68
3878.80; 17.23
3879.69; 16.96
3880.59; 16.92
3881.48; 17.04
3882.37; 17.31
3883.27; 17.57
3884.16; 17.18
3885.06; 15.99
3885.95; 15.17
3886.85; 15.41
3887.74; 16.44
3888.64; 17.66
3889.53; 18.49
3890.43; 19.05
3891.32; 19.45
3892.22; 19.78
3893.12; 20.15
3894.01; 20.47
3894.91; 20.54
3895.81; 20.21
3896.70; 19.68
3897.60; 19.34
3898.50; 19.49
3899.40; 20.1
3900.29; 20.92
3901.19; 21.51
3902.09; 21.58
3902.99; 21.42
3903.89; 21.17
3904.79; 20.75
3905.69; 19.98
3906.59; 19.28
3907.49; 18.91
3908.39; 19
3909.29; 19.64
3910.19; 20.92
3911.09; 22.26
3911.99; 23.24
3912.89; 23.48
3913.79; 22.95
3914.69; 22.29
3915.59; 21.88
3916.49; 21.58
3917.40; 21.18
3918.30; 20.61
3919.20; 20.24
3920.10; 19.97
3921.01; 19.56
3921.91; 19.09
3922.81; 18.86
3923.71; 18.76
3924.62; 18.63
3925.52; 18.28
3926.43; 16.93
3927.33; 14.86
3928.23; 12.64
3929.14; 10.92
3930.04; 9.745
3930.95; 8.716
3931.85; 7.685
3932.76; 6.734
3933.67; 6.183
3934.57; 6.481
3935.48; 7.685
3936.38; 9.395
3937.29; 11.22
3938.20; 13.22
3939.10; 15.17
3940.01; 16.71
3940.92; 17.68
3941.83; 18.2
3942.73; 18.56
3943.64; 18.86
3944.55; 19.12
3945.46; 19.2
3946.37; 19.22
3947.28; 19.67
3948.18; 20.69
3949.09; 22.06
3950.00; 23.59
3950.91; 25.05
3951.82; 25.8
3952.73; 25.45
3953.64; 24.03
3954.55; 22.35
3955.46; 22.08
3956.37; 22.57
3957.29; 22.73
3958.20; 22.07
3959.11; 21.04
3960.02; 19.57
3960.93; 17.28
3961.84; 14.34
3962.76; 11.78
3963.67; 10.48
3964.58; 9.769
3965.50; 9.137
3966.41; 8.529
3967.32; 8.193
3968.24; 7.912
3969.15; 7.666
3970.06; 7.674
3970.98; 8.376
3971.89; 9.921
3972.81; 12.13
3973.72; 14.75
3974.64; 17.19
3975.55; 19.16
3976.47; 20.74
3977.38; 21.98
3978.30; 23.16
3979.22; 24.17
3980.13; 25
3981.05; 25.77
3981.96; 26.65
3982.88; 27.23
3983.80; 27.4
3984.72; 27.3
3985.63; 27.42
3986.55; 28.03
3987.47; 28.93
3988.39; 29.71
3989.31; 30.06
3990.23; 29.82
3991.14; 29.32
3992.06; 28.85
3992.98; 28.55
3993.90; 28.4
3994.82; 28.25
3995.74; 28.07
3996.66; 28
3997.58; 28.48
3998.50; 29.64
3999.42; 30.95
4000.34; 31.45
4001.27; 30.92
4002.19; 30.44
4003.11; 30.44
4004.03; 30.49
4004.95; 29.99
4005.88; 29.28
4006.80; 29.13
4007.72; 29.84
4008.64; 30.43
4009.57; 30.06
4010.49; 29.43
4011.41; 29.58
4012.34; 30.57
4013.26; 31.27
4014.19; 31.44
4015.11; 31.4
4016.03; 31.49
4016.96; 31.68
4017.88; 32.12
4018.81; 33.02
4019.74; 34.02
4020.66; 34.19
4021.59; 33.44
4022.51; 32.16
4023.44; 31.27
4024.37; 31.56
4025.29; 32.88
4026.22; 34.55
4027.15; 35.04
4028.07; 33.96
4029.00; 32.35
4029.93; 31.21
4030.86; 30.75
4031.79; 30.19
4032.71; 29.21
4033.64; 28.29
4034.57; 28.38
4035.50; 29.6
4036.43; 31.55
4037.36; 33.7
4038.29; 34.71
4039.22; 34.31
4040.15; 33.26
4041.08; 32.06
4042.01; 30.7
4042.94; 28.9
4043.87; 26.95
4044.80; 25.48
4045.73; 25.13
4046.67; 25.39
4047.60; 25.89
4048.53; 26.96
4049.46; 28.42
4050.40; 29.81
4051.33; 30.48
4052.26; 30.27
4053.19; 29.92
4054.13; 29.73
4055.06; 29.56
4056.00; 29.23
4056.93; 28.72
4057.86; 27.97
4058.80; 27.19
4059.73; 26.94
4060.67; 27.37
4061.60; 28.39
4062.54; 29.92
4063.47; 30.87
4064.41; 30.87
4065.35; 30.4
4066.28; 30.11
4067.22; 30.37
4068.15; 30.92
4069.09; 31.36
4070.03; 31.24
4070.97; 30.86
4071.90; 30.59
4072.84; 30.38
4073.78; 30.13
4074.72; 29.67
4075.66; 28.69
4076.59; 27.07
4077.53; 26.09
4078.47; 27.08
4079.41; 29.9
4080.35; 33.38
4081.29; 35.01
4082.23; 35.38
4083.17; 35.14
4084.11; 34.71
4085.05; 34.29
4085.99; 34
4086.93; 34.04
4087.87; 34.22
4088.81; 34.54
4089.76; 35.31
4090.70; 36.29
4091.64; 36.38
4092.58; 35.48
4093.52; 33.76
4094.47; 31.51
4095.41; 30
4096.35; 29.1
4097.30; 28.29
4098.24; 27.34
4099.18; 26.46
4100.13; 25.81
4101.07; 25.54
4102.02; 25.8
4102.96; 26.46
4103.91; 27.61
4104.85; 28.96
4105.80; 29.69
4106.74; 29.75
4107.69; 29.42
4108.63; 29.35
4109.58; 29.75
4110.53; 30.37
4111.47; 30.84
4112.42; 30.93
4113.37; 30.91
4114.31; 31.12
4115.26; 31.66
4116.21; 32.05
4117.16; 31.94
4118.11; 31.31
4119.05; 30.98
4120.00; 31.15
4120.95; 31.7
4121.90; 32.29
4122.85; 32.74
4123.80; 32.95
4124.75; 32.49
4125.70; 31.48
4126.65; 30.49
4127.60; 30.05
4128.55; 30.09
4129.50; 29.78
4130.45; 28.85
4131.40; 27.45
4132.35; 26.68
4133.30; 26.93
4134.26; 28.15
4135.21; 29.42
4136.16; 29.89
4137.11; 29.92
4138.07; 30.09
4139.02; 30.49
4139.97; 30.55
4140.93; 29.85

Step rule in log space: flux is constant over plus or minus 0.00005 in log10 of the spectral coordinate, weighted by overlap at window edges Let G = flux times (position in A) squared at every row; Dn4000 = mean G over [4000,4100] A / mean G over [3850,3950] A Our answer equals 1.91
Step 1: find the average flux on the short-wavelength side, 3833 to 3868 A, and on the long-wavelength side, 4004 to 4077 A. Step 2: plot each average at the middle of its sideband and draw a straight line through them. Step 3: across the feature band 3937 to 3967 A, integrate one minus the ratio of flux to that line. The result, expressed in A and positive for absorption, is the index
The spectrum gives 6.2 A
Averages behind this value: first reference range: 15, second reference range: 30.3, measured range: 18.4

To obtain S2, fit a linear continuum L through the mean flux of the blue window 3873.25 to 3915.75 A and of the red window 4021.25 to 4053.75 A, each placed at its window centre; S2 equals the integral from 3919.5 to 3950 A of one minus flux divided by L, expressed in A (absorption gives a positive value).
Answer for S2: 9.7 A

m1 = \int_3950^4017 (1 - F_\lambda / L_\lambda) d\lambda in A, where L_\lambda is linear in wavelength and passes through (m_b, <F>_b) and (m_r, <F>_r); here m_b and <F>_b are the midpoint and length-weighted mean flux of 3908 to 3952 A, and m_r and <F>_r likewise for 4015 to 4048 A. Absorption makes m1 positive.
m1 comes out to 3.0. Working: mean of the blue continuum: 17.4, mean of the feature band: 23.8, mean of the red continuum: 31.1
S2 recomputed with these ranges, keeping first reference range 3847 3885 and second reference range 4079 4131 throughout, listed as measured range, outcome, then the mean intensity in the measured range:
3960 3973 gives 7.0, 10.5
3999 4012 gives -2.6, 30.2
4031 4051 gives -1.6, 29.5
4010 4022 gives -2.8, 31.8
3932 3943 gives 4.7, 12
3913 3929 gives 0.5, 19.2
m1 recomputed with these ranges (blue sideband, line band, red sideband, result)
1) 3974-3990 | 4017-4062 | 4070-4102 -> -2.9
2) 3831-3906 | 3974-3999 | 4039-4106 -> -2.1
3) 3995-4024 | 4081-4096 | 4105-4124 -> -1.6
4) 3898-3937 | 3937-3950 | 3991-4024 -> 2.0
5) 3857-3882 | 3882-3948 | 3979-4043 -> 7.8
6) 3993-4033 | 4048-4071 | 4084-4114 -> 1.0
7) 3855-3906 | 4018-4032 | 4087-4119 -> -3.7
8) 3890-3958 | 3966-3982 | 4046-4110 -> 4.8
